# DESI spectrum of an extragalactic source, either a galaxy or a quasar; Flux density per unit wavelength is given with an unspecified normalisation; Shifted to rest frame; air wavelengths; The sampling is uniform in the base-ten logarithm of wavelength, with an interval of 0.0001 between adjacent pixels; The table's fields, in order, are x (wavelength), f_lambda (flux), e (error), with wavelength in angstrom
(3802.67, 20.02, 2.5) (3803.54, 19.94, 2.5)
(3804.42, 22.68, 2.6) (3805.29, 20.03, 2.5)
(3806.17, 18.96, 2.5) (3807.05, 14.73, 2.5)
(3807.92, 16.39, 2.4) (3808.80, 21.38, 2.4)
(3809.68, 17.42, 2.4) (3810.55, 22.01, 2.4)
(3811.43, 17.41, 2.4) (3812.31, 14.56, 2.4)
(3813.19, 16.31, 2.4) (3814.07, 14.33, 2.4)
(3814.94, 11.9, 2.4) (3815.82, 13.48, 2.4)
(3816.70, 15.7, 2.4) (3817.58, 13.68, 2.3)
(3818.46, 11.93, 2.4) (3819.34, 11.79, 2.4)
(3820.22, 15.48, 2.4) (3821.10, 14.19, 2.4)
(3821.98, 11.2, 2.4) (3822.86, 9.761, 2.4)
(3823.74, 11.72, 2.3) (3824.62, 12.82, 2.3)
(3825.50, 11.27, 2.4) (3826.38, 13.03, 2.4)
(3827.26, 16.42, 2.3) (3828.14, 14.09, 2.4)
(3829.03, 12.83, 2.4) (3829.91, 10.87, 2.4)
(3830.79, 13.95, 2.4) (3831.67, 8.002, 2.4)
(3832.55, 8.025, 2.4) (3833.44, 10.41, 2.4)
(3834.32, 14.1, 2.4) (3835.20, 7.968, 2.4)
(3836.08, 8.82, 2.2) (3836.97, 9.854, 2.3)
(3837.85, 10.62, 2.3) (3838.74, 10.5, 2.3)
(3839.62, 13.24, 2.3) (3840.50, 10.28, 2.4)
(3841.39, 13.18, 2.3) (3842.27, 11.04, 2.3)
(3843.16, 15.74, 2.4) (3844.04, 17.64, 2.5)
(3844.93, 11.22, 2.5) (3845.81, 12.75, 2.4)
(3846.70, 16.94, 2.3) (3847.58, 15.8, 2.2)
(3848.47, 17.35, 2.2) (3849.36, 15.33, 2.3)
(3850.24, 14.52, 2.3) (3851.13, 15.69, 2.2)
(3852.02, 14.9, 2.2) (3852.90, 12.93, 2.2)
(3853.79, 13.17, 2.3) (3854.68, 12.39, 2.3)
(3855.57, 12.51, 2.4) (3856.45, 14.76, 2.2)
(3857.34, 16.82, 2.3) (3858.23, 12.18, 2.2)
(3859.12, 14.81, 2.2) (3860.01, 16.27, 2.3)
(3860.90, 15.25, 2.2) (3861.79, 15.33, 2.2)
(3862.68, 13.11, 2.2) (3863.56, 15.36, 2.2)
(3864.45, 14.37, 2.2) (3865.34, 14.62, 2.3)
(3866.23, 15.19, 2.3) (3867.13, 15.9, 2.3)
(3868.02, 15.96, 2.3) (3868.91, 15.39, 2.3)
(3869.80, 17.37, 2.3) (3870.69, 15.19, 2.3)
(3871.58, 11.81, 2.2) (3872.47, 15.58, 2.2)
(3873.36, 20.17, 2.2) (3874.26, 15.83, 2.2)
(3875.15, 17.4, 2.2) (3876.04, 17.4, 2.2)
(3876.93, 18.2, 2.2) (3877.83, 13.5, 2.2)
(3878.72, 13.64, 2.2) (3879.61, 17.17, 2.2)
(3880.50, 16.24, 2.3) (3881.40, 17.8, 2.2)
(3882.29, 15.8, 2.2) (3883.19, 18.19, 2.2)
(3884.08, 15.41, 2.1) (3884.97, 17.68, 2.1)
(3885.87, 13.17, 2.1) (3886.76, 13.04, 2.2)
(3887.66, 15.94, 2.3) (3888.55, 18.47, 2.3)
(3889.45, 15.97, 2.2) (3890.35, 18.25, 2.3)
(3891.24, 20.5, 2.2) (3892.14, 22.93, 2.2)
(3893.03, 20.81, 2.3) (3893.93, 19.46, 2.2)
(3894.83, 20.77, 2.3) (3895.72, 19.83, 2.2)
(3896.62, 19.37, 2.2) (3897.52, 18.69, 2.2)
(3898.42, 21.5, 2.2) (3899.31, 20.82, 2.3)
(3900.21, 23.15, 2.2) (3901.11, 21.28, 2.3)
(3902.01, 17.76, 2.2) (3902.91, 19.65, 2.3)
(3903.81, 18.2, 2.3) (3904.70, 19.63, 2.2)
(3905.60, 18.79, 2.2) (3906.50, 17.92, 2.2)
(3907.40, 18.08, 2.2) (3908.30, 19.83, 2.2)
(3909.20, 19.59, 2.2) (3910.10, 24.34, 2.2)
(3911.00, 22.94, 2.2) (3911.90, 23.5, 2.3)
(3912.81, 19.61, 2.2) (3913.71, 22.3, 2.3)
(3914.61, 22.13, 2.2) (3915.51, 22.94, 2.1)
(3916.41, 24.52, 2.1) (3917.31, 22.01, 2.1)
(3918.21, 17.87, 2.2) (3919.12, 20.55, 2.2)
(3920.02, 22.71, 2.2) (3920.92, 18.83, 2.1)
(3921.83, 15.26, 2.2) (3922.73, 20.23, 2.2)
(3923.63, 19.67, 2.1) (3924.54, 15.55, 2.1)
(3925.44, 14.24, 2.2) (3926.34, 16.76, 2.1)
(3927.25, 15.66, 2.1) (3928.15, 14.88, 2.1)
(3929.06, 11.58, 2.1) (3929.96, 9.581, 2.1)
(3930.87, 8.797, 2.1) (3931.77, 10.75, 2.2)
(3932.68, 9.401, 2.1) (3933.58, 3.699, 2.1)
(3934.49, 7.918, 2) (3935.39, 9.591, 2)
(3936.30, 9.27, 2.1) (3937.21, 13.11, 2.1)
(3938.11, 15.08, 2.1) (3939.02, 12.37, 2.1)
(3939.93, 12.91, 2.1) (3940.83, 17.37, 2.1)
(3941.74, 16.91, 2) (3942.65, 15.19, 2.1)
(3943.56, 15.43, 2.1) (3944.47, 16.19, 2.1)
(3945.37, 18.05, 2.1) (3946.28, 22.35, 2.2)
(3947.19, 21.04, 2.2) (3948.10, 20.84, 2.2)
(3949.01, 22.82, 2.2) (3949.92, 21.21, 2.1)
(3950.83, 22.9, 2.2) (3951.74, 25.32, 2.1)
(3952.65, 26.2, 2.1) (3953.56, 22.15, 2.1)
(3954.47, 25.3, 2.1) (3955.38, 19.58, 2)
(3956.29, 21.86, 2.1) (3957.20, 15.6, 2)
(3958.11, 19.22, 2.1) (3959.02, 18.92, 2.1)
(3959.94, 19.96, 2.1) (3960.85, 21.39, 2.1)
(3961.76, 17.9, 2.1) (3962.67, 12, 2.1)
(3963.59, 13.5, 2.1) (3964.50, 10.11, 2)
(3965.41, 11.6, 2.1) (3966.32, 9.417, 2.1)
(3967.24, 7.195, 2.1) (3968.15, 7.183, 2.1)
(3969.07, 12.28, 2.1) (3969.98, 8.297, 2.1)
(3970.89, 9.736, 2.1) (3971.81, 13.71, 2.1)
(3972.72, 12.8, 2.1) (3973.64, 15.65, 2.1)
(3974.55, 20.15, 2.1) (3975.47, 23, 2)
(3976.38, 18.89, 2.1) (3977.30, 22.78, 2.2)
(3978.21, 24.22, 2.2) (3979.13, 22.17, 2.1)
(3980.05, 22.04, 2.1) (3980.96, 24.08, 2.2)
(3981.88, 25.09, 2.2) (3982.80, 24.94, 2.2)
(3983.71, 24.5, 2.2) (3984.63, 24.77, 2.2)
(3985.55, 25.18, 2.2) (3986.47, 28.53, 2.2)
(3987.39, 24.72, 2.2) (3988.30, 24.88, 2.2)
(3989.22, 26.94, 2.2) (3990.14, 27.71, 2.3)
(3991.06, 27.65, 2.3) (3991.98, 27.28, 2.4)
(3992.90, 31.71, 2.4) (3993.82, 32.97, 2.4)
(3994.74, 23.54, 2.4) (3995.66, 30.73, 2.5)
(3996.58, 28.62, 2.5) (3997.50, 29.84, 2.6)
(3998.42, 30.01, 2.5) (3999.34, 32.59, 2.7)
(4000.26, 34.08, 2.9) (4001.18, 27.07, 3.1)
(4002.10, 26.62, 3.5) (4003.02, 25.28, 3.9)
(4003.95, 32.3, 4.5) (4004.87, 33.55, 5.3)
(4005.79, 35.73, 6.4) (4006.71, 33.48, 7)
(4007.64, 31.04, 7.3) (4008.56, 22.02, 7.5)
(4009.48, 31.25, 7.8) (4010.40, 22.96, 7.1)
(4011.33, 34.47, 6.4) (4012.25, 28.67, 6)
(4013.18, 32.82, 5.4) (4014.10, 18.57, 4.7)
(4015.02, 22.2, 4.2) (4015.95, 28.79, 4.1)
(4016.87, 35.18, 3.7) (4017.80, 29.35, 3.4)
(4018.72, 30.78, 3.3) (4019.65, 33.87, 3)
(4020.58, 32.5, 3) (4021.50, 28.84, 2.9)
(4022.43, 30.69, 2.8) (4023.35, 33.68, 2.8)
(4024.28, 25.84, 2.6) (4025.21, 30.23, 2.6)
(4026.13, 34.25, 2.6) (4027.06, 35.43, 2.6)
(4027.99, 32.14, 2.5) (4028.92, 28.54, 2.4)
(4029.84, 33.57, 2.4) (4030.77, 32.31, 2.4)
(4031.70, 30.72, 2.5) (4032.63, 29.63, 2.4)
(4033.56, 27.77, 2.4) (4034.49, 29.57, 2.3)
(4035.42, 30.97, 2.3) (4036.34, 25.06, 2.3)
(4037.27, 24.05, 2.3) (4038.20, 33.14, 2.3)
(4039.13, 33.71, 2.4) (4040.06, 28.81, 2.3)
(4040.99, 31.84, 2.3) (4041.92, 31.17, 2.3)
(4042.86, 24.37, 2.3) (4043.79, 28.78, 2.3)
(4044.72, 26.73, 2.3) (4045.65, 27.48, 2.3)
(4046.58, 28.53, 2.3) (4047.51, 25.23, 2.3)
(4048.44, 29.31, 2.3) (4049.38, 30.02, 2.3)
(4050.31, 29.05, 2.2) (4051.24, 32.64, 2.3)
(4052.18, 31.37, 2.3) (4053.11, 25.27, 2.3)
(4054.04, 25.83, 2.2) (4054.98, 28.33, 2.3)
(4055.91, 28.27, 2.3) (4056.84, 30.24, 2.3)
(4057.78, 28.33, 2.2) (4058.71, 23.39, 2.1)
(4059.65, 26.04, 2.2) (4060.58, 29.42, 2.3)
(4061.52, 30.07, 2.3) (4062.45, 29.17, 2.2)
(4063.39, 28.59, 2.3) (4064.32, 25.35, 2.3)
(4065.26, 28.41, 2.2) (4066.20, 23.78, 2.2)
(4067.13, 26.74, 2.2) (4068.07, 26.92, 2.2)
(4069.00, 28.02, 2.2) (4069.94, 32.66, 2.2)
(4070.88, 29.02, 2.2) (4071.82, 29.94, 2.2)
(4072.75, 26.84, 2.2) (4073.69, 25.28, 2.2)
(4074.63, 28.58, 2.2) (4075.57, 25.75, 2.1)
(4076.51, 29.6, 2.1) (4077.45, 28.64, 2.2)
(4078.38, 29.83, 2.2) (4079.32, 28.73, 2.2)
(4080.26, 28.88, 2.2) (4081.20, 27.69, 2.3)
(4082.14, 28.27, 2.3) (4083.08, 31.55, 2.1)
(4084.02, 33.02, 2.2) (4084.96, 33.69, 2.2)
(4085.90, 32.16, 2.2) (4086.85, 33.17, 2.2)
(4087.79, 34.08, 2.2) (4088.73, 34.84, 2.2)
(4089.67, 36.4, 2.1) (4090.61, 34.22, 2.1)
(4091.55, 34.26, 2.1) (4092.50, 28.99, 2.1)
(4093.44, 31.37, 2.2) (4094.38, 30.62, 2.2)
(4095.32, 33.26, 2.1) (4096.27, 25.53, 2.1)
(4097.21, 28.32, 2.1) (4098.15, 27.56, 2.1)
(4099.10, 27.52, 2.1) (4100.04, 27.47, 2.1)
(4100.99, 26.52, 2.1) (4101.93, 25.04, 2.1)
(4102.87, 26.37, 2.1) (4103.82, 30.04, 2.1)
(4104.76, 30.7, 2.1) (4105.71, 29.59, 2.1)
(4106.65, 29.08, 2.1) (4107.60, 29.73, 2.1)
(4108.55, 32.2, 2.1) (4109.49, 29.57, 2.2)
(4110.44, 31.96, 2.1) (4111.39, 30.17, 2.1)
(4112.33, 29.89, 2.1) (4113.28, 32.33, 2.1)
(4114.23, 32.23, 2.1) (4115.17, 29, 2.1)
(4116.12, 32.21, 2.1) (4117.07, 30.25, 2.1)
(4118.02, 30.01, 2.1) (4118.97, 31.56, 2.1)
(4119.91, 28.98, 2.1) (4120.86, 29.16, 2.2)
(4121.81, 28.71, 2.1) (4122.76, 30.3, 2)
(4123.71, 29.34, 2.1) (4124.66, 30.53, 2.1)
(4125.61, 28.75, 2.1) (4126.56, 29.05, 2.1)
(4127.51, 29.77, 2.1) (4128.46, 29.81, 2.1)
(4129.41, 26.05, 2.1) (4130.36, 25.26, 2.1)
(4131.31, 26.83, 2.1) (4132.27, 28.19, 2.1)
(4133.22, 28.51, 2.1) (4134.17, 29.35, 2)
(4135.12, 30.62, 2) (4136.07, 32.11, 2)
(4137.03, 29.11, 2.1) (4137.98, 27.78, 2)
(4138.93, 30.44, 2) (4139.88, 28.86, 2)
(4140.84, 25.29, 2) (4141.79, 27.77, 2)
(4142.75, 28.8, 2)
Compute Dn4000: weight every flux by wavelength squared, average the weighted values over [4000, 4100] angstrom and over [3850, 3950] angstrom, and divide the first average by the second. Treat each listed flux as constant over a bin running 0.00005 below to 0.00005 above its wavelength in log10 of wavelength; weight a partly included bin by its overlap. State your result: 1.89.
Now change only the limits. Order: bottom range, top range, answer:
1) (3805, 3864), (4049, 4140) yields 2.42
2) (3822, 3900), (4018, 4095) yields 2.18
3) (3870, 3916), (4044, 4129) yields 1.74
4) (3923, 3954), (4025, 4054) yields 1.98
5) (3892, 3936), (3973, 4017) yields 1.57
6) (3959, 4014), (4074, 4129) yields 1.36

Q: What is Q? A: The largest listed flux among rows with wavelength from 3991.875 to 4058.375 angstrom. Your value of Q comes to 35.73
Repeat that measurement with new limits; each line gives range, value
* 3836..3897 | 22.93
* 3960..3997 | 32.97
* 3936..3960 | 26.2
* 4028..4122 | 36.4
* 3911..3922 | 24.52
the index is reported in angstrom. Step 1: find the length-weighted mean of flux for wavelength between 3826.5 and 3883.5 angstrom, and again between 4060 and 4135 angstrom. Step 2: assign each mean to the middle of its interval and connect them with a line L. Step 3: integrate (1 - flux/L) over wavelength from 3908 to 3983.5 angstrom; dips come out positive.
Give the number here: 9.1 angstrom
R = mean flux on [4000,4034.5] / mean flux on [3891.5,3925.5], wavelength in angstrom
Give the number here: 1.49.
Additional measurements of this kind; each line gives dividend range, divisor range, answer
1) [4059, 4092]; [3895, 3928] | 1.50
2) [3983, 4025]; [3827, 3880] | 2.07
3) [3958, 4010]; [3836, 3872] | 1.62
